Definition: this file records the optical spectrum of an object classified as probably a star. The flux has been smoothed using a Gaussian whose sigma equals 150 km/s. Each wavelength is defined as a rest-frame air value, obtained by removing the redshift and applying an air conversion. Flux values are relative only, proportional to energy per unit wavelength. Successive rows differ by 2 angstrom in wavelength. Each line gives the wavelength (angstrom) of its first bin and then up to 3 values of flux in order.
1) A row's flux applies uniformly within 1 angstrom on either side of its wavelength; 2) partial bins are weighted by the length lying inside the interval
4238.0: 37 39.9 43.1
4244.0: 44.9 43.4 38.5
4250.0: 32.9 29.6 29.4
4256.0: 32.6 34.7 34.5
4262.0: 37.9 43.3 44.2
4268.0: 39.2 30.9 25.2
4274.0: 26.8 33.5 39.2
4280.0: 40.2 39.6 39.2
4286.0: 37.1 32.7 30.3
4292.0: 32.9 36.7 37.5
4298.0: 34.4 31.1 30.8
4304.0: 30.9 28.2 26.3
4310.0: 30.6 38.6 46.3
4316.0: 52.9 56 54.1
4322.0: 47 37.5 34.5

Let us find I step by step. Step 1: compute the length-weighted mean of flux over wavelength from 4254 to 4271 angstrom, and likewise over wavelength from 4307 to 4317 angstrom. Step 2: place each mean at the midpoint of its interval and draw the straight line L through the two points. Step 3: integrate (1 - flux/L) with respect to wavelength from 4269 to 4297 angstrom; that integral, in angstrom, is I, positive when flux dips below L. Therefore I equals 2.4 angstrom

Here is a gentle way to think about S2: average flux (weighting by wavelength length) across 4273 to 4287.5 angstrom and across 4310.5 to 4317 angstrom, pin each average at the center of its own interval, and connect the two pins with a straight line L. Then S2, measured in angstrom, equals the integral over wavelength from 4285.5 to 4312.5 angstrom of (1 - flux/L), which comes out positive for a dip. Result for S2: 5.52 angstrom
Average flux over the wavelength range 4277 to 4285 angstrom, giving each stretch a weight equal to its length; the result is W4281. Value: 39.6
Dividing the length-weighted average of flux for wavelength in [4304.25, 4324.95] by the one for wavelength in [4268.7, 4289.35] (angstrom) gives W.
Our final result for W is 1.20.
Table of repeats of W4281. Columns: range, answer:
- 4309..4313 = 34.6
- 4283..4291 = 34.8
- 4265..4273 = 34.9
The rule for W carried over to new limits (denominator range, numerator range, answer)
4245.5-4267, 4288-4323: 1.04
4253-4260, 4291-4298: 1.09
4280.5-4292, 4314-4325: 1.38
